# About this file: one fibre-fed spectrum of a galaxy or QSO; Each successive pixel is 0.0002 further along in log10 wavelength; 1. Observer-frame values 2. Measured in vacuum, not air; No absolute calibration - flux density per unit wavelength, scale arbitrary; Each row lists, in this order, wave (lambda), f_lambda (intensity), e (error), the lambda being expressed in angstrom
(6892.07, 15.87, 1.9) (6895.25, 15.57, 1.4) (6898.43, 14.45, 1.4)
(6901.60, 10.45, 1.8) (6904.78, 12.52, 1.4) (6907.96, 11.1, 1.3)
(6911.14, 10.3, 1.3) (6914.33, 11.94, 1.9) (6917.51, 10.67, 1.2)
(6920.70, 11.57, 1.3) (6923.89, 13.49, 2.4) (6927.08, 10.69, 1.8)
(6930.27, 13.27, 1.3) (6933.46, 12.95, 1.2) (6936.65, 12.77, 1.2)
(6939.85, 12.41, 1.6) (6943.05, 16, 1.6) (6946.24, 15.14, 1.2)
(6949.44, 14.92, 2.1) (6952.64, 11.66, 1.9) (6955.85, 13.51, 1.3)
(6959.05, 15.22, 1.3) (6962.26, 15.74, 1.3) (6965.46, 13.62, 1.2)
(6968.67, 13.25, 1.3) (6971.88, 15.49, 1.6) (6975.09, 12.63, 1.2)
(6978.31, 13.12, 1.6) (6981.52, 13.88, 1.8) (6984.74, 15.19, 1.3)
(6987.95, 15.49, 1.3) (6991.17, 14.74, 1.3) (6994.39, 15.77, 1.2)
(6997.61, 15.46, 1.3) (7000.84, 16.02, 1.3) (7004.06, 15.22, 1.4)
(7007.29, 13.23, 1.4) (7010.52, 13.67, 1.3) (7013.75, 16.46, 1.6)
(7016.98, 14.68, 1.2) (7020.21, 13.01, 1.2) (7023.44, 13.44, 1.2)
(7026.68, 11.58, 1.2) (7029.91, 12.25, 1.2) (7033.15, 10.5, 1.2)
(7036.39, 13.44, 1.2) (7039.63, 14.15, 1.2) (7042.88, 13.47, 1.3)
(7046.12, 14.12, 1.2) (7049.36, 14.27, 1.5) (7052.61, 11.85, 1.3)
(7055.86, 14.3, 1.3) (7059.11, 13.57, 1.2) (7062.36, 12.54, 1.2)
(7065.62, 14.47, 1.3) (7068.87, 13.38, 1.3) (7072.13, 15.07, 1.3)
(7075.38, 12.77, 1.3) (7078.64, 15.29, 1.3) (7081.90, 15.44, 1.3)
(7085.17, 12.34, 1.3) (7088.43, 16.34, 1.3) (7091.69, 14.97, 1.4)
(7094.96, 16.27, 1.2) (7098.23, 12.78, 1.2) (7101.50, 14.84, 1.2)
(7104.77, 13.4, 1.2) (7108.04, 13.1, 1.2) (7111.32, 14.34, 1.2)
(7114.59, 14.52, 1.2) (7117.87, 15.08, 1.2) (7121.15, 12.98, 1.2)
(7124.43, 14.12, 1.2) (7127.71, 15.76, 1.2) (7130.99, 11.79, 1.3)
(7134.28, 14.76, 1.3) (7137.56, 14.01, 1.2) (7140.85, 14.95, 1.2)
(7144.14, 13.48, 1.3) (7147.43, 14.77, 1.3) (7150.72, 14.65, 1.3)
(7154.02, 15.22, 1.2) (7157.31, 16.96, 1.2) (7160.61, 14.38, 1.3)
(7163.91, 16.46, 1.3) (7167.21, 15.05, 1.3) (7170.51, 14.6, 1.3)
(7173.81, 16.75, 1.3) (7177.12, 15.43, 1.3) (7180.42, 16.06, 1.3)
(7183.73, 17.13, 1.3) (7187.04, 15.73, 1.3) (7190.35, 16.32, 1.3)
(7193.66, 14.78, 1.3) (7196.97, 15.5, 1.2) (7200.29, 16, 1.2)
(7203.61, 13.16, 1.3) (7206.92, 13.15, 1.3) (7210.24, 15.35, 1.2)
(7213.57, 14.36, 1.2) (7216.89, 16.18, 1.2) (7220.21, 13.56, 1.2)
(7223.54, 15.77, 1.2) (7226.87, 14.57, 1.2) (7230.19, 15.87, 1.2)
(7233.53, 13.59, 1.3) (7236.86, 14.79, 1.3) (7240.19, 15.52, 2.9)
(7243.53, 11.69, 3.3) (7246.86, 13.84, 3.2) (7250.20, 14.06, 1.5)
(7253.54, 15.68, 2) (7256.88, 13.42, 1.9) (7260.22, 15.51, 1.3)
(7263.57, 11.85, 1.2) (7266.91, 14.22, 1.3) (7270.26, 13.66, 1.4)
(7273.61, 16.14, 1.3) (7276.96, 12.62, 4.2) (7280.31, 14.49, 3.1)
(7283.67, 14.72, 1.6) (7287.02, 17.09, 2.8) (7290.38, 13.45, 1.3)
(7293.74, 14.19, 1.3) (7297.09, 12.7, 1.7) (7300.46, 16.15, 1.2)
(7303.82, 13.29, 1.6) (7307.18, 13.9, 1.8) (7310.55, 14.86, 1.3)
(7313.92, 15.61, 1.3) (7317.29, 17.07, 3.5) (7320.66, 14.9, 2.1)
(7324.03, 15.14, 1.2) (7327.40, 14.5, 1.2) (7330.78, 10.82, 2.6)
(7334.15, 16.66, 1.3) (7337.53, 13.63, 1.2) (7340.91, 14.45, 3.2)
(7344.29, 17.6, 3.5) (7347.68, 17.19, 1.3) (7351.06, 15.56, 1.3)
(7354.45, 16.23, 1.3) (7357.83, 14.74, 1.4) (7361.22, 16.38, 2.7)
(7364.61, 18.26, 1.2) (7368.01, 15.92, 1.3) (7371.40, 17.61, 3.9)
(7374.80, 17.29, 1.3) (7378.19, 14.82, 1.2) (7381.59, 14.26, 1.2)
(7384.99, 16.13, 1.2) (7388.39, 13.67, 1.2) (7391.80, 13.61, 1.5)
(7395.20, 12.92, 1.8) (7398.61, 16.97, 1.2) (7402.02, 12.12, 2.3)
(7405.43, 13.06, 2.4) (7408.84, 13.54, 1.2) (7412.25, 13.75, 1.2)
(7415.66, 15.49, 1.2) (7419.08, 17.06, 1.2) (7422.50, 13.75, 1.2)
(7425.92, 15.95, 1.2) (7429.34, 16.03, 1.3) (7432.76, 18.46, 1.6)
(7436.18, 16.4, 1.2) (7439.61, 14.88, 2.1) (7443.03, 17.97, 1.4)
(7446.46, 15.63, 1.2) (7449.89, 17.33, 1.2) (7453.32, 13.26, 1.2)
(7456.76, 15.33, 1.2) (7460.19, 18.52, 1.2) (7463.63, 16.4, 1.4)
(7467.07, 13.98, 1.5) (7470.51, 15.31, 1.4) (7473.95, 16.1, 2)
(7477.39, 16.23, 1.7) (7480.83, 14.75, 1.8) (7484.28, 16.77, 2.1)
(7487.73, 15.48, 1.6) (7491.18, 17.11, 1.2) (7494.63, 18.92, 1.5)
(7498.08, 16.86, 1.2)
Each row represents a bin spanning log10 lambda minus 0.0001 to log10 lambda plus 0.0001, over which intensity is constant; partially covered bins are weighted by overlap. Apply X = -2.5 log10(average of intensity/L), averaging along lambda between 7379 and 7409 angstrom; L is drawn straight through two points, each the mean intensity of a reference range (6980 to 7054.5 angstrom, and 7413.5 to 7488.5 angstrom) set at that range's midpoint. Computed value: 0.12 mag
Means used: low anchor 14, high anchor 16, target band 14.1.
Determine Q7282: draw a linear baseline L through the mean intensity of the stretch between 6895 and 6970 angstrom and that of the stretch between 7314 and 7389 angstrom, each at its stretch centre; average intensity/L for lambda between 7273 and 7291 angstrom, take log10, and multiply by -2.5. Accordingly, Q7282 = 0.03 mag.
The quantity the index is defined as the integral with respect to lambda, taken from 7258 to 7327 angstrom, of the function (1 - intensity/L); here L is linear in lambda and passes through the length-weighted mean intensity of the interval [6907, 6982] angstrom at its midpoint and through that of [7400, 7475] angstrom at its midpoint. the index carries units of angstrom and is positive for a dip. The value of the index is 1.03 angstrom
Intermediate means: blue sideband 13.1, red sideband 15.5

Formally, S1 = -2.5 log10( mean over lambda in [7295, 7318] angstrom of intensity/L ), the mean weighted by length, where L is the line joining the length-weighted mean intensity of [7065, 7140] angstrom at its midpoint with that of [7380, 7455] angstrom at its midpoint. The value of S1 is 0.009 mag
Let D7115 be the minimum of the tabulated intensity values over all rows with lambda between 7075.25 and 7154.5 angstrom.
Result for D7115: 11.79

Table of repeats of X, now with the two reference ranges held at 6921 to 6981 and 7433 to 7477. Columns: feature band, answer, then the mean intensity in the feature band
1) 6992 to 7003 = -0.133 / 15.7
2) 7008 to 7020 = -0.050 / 14.6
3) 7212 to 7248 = 0.030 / 14.5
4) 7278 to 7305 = 0.055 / 14.5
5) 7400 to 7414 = 0.193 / 13.2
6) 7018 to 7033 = 0.125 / 12.5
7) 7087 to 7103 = -0.053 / 15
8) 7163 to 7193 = -0.085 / 15.9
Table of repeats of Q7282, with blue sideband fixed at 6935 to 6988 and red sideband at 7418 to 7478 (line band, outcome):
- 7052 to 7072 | 0.072 mag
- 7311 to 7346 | 0.036 mag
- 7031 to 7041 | 0.140 mag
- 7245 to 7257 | 0.067 mag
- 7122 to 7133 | 0.067 mag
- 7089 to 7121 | 0.021 mag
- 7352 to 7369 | -0.042 mag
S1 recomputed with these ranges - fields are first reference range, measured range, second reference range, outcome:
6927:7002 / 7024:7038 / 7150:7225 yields 0.20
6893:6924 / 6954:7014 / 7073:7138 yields -0.12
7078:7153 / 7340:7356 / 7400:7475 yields -0.08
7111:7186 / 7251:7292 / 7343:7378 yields 0.11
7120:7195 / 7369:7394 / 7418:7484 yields 0.03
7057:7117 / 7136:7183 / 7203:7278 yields -0.07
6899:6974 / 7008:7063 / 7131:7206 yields 0.04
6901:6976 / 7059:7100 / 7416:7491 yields -0.03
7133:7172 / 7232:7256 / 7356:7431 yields 0.07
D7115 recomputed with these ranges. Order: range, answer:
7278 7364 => 10.82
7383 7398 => 12.92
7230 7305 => 11.69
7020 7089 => 10.5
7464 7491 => 13.98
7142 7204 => 13.16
